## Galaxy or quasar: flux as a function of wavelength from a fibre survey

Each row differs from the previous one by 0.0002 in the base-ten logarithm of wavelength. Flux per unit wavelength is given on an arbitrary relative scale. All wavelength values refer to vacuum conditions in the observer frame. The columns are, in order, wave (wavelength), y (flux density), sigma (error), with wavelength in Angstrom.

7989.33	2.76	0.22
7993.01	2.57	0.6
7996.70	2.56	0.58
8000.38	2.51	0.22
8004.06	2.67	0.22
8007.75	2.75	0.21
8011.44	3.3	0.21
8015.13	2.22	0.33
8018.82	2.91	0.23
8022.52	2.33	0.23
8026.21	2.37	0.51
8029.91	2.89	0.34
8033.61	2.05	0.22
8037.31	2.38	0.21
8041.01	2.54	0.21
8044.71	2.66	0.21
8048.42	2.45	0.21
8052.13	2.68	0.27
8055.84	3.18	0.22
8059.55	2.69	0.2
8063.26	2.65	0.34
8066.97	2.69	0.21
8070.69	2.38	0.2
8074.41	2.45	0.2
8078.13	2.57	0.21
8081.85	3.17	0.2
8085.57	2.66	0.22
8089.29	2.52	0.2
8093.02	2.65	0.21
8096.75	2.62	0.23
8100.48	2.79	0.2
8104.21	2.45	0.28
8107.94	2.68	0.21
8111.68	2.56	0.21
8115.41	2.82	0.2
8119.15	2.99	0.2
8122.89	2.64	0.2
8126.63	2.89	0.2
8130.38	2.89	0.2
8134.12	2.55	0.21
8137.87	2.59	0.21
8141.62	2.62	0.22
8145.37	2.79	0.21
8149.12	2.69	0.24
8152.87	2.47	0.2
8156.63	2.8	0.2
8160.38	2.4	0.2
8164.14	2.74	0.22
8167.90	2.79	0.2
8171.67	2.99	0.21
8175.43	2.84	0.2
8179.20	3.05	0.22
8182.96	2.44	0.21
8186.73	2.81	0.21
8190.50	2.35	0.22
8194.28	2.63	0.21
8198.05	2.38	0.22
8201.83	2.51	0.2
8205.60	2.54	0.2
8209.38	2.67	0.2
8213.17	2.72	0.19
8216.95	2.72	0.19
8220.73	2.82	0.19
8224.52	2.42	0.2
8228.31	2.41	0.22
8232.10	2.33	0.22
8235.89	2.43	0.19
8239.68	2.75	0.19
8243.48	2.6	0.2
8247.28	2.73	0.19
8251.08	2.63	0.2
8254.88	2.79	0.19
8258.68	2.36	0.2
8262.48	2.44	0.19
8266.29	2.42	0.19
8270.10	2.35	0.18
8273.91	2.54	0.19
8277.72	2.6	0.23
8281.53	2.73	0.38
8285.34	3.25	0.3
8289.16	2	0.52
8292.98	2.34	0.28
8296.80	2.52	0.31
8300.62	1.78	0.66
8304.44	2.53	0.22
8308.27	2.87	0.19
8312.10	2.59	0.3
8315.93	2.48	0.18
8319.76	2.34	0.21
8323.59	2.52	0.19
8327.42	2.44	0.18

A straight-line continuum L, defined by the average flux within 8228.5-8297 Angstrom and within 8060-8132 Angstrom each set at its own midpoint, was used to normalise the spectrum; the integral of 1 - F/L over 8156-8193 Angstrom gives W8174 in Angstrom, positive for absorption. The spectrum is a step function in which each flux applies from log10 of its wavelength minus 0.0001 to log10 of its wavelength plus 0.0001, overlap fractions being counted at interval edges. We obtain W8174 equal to -1.4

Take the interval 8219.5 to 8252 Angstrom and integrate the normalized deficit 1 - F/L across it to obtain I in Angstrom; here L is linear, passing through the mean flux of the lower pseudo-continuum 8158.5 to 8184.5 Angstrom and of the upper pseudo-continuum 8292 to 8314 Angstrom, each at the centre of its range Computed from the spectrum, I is 0.5 Angstrom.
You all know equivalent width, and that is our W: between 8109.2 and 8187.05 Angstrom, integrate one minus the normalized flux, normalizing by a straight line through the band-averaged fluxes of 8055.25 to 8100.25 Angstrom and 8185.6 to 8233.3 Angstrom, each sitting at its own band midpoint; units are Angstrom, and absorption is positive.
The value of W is -3.4 Angstrom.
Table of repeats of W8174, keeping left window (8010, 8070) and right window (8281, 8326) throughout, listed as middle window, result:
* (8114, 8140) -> -1.9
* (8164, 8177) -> -1.5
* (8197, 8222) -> -0.9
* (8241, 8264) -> -0.8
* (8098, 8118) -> -0.7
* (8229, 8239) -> 0.4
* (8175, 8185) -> -0.9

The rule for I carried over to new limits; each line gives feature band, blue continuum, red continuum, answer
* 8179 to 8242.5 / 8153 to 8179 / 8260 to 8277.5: 1.2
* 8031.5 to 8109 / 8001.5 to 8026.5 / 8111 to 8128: 3.3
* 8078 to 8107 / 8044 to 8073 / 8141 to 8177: 0.0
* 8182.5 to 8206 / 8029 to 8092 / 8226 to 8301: 0.2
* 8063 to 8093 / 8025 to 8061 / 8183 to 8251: -0.6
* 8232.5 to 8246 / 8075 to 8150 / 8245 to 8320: 0.0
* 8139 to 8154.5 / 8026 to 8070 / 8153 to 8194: 0.2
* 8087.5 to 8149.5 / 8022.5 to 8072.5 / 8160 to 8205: -1.6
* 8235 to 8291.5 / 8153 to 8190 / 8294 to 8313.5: -0.9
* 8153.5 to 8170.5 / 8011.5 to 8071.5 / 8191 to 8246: -0.7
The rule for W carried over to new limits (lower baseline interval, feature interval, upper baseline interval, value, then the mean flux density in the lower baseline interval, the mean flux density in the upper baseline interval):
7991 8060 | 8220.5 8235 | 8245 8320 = 0.49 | 2.61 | 2.52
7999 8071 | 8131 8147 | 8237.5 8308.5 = -0.46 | 2.62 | 2.53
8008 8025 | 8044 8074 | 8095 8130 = 0.43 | 2.68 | 2.72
